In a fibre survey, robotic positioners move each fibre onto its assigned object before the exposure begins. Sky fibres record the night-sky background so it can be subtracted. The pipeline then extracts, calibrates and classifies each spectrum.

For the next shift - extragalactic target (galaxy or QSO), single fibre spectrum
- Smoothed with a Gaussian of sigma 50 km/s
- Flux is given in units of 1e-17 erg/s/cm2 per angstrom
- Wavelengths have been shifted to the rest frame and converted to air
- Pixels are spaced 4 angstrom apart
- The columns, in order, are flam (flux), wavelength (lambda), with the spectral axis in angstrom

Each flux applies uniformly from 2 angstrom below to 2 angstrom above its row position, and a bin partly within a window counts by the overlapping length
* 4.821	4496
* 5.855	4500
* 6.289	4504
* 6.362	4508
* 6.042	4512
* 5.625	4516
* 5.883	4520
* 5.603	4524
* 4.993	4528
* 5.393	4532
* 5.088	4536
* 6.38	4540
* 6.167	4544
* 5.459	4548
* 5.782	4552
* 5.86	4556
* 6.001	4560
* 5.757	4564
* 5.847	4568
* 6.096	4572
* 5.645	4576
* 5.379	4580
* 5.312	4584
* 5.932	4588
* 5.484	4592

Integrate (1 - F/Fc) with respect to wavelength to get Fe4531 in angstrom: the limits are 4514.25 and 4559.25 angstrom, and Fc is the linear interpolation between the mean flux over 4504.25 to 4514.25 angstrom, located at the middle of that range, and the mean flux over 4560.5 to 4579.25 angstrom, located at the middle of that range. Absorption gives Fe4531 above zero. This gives 2.7 angstrom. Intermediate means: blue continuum 6.2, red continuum 5.82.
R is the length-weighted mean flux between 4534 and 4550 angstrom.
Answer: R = 5.77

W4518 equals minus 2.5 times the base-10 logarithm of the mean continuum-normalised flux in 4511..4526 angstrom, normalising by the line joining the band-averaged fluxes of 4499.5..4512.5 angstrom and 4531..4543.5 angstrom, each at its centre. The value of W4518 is 0.04 mag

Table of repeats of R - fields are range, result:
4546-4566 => 5.77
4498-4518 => 6.03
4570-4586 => 5.61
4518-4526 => 5.74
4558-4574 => 5.93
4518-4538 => 5.39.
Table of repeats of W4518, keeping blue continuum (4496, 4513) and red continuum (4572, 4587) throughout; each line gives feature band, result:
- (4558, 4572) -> -0.048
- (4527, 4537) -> 0.128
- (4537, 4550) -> -0.030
